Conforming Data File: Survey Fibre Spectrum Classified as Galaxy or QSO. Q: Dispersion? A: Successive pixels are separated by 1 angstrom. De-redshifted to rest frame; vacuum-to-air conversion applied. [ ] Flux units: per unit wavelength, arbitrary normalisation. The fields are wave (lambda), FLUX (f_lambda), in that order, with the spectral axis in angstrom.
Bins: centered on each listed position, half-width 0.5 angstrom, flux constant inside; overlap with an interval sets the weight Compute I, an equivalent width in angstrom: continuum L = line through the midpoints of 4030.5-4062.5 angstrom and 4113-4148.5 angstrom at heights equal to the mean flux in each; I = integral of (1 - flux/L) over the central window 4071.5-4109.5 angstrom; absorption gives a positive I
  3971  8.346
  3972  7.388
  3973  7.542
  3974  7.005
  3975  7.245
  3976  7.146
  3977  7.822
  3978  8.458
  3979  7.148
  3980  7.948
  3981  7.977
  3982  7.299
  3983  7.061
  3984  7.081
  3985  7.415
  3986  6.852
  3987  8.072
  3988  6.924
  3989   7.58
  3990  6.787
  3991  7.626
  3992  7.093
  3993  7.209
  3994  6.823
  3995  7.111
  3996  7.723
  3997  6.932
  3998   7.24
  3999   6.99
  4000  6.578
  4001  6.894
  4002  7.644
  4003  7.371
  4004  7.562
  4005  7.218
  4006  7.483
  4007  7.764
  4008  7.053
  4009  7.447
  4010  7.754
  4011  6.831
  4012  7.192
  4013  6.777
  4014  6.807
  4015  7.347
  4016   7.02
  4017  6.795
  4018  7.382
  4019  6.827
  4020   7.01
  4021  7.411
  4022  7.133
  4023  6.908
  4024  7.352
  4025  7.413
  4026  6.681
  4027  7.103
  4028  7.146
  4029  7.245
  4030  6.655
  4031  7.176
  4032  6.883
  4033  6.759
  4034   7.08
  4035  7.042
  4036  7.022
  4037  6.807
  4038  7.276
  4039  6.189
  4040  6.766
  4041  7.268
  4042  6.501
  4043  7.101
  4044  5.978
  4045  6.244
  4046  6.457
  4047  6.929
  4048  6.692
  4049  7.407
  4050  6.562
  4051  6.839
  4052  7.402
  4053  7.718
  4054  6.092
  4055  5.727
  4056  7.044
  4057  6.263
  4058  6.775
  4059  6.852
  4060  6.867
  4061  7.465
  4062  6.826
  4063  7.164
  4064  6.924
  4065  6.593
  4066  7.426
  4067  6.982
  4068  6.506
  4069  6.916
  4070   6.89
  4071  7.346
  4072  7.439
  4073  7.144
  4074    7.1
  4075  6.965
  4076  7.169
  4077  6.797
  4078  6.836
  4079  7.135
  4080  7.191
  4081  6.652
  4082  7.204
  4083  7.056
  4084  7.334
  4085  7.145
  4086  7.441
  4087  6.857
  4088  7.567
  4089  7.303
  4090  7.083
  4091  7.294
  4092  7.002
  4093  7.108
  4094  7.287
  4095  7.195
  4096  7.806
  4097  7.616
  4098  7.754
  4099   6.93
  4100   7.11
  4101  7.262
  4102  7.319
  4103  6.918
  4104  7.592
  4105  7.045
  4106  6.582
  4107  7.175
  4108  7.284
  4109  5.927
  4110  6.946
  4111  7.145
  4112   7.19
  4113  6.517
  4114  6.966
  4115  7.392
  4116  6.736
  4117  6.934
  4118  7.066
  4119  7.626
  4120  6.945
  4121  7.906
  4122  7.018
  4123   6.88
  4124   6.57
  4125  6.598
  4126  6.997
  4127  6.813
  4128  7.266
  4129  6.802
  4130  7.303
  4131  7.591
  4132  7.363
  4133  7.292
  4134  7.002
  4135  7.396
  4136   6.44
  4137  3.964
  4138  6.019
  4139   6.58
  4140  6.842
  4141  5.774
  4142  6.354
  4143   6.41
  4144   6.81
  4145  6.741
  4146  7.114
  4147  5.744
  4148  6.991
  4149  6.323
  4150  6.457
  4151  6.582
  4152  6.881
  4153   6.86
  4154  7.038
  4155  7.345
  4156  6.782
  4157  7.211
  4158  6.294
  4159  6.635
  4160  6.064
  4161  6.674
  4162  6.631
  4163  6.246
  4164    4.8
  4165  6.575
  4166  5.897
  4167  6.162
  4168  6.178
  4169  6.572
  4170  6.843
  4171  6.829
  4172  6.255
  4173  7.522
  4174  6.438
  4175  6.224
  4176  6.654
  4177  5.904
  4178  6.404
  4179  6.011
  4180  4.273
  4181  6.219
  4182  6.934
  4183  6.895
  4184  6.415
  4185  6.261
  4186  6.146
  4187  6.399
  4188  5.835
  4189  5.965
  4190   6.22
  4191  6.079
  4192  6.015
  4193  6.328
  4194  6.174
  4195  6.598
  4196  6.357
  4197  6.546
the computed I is -1.9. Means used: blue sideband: 6.81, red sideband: 6.8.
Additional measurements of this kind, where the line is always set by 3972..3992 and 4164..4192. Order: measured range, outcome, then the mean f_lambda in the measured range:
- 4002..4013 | -0.1 angstrom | 7.35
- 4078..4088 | -0.4 angstrom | 7.12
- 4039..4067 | 0.8 angstrom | 6.8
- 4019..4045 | 0.7 angstrom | 6.94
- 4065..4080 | -0.3 angstrom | 7.04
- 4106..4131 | -1.5 angstrom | 7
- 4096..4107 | -0.9 angstrom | 7.24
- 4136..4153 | 0.3 angstrom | 6.37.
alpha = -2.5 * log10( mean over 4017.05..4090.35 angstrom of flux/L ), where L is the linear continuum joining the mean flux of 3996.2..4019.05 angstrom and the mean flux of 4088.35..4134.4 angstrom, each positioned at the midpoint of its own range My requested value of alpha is 0.03 mag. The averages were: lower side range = 7.18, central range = 6.96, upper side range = 7.12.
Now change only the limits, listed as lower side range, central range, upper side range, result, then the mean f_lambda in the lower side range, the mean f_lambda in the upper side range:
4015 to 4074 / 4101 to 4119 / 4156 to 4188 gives -0.06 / 6.93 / 6.34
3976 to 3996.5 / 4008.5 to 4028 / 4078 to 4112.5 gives 0.03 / 7.39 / 7.16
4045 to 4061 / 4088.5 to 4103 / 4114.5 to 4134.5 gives -0.05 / 6.78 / 7.1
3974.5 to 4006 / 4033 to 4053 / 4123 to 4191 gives 0.03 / 7.32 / 6.5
